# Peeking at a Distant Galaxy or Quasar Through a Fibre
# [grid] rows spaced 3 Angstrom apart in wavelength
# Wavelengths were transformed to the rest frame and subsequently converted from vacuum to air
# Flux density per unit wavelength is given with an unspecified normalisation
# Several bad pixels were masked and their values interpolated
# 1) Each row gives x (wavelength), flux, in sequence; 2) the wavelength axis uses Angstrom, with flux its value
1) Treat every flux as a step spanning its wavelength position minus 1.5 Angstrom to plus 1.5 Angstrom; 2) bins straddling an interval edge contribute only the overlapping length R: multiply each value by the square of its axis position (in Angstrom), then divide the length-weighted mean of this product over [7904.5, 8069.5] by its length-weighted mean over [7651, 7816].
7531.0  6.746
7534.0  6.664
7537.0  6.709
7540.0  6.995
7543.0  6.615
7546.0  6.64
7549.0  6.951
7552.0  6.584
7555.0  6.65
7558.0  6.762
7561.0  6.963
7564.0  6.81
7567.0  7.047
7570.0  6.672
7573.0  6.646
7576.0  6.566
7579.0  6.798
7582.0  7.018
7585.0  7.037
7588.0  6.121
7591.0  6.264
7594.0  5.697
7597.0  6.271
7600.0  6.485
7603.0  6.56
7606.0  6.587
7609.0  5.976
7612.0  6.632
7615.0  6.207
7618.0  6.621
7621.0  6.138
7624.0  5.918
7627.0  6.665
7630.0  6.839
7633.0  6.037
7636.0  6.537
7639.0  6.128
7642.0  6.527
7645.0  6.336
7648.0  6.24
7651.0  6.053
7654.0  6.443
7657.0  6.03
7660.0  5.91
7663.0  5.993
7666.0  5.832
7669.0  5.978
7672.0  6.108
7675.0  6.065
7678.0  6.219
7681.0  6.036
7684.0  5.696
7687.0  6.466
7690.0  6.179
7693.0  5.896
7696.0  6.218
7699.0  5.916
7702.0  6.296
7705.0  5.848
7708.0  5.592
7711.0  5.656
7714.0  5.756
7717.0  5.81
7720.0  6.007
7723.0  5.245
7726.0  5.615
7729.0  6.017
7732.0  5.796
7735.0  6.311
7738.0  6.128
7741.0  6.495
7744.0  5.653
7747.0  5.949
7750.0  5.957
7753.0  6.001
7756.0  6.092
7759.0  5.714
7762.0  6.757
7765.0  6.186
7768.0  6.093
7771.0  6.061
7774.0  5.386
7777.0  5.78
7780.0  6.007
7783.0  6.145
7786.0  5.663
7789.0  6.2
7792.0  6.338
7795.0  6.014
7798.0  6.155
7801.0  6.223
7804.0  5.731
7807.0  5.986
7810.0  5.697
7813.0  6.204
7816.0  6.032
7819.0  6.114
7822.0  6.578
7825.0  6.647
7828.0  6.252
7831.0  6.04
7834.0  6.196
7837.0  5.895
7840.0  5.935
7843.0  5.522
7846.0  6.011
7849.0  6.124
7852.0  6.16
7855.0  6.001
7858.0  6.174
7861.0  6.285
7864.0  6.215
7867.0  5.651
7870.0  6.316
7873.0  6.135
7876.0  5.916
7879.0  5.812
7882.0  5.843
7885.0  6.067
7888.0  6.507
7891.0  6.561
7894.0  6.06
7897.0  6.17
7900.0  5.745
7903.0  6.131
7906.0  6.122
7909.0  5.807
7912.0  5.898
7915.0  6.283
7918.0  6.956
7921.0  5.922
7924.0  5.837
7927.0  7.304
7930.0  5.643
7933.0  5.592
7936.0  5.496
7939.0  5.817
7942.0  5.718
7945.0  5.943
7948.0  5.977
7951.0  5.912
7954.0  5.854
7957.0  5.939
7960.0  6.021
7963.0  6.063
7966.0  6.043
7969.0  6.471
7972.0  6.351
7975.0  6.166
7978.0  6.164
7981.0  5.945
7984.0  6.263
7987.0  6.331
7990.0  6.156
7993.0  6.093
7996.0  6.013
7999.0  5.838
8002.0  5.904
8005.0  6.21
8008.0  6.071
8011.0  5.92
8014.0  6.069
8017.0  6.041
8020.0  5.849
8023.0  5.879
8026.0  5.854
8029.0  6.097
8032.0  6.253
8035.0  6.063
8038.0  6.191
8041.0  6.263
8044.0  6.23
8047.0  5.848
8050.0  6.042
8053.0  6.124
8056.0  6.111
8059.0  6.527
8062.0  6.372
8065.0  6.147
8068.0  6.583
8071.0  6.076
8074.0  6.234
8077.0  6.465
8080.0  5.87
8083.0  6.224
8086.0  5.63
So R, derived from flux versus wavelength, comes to 1.08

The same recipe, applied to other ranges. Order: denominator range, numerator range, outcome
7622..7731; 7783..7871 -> 1.04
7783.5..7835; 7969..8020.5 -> 1.04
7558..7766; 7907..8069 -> 1.06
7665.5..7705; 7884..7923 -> 1.08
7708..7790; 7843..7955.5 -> 1.06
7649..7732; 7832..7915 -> 1.06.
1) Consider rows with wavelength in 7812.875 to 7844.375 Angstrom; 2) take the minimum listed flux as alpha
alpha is 5.522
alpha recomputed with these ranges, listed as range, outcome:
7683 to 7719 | 5.592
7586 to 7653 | 5.697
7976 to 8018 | 5.838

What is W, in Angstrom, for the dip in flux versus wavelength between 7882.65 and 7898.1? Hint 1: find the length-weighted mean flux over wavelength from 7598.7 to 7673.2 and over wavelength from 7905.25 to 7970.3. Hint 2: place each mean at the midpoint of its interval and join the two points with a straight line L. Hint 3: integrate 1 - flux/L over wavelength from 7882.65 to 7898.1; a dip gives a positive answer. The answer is -0.5 Angstrom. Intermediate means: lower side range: 6.27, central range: 6.25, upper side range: 6.03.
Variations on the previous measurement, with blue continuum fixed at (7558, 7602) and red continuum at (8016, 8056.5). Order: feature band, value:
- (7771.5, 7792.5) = 1.5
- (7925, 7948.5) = 0.9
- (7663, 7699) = 2.4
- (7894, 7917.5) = 0.6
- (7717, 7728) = 1.3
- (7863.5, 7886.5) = 1.0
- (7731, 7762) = 1.7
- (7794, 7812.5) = 1.0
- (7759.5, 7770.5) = 0.2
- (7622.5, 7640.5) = 0.5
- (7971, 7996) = -0.2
